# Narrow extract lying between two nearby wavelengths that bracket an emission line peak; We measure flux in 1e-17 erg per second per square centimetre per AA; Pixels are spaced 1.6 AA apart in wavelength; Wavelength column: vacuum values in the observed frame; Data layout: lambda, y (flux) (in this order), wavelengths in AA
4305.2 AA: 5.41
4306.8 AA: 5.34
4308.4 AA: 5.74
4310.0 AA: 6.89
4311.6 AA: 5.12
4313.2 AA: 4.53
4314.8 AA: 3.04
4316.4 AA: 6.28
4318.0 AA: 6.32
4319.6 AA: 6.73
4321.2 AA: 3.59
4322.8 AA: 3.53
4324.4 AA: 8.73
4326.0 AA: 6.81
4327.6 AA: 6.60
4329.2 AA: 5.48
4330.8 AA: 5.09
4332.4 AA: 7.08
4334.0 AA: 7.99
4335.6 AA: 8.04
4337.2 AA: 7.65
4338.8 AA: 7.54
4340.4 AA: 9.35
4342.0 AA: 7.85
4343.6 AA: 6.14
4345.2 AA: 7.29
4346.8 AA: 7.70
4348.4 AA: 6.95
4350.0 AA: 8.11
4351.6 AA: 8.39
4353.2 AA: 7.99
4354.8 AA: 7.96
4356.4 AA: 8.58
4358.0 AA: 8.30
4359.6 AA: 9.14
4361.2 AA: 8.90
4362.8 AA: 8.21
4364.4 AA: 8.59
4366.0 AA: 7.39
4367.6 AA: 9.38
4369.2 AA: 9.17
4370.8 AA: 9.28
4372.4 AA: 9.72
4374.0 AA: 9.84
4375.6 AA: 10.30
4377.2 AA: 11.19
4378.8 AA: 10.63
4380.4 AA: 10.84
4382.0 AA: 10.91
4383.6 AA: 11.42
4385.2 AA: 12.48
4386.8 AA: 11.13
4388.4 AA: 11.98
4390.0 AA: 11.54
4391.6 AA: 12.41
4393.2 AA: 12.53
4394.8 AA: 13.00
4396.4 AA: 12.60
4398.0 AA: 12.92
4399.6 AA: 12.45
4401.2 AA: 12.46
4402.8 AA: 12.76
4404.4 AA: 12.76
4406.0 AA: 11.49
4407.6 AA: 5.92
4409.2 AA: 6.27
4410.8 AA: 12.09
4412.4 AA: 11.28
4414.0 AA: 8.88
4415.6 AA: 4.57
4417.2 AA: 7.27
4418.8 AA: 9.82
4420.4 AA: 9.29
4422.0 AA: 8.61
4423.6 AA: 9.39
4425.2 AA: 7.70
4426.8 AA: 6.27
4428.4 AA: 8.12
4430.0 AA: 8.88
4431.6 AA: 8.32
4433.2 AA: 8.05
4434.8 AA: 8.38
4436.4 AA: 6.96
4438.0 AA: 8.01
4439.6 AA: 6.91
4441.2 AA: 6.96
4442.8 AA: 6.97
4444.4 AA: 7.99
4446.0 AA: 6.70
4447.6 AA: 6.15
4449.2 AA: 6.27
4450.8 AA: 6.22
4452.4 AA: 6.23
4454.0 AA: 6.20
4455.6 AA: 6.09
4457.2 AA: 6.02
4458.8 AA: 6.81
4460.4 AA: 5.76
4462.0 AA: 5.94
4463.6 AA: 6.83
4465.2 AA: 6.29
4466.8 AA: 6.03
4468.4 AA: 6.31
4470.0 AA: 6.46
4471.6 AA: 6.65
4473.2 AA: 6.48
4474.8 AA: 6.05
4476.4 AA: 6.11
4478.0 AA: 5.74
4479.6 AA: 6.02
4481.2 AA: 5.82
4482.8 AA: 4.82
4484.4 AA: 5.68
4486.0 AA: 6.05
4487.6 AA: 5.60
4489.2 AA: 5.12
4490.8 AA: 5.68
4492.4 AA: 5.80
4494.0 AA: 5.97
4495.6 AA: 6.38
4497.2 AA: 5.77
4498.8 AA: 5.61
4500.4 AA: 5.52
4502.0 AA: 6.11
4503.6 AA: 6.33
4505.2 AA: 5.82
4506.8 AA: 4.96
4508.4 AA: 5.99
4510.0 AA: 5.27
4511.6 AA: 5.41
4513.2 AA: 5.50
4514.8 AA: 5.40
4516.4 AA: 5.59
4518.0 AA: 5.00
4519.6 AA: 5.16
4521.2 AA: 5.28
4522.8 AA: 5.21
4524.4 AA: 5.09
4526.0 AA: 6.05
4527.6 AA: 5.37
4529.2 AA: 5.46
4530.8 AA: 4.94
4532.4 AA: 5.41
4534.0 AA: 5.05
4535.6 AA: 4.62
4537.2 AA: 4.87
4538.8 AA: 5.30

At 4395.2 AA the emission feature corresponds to C IV 1549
